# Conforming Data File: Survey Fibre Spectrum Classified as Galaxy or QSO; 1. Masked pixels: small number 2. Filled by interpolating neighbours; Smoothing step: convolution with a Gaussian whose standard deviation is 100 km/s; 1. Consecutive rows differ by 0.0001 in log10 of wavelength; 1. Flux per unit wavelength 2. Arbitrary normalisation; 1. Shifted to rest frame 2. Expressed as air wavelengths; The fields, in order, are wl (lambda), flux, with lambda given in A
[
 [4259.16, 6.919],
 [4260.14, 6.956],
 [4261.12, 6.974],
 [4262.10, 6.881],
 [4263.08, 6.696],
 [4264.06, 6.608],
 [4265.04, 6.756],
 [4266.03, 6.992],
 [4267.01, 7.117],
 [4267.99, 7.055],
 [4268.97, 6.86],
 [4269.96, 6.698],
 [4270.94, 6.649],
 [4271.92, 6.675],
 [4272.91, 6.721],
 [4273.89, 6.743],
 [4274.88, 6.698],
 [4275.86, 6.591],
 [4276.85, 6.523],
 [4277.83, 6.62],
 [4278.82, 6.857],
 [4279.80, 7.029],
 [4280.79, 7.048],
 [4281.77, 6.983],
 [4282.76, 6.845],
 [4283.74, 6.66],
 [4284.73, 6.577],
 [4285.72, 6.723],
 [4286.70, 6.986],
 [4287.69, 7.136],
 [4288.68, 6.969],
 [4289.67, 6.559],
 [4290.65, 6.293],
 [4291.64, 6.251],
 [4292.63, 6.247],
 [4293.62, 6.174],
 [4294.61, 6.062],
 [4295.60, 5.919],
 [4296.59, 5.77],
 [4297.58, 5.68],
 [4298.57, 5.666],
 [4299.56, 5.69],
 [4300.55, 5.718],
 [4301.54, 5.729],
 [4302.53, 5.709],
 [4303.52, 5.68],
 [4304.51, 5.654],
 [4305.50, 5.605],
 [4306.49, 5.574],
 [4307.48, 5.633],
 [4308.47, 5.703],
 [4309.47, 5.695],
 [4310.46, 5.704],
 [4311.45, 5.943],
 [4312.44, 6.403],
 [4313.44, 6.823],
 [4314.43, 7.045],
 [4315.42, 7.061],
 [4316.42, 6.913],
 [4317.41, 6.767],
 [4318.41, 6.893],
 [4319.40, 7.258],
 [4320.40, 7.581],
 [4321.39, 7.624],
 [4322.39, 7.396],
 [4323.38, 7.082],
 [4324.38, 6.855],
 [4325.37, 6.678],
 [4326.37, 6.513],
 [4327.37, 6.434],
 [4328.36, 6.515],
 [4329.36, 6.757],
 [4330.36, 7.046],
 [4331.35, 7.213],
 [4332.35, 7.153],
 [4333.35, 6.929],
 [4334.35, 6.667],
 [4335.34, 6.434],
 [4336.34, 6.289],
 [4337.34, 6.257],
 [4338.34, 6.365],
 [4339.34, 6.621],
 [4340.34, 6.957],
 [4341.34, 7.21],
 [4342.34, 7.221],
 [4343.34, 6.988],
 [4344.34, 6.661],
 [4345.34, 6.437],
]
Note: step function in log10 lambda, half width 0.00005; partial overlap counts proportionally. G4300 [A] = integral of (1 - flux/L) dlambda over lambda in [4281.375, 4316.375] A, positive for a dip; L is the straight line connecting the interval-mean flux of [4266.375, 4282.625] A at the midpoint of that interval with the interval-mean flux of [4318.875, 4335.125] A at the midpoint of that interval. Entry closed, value 3.5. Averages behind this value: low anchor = 6.81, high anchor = 6.97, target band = 6.2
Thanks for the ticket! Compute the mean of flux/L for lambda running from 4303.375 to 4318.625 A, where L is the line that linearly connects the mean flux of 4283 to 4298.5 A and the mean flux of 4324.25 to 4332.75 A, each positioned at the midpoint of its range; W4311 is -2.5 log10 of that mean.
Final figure 0.07 mag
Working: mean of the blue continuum 6.39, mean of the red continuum 6.79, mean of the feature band 6.19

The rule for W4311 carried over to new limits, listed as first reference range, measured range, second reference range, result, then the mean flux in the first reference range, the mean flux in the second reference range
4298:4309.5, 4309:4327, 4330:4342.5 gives -0.11 mag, 5.67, 6.78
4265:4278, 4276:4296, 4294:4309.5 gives -0.06 mag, 6.77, 5.72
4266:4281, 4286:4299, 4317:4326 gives 0.10 mag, 6.79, 7.12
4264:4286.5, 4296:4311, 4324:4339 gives 0.18 mag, 6.79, 6.67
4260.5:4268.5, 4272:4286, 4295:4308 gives -0.05 mag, 6.89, 5.7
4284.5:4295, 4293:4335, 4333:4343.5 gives 0.04 mag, 6.55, 6.71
